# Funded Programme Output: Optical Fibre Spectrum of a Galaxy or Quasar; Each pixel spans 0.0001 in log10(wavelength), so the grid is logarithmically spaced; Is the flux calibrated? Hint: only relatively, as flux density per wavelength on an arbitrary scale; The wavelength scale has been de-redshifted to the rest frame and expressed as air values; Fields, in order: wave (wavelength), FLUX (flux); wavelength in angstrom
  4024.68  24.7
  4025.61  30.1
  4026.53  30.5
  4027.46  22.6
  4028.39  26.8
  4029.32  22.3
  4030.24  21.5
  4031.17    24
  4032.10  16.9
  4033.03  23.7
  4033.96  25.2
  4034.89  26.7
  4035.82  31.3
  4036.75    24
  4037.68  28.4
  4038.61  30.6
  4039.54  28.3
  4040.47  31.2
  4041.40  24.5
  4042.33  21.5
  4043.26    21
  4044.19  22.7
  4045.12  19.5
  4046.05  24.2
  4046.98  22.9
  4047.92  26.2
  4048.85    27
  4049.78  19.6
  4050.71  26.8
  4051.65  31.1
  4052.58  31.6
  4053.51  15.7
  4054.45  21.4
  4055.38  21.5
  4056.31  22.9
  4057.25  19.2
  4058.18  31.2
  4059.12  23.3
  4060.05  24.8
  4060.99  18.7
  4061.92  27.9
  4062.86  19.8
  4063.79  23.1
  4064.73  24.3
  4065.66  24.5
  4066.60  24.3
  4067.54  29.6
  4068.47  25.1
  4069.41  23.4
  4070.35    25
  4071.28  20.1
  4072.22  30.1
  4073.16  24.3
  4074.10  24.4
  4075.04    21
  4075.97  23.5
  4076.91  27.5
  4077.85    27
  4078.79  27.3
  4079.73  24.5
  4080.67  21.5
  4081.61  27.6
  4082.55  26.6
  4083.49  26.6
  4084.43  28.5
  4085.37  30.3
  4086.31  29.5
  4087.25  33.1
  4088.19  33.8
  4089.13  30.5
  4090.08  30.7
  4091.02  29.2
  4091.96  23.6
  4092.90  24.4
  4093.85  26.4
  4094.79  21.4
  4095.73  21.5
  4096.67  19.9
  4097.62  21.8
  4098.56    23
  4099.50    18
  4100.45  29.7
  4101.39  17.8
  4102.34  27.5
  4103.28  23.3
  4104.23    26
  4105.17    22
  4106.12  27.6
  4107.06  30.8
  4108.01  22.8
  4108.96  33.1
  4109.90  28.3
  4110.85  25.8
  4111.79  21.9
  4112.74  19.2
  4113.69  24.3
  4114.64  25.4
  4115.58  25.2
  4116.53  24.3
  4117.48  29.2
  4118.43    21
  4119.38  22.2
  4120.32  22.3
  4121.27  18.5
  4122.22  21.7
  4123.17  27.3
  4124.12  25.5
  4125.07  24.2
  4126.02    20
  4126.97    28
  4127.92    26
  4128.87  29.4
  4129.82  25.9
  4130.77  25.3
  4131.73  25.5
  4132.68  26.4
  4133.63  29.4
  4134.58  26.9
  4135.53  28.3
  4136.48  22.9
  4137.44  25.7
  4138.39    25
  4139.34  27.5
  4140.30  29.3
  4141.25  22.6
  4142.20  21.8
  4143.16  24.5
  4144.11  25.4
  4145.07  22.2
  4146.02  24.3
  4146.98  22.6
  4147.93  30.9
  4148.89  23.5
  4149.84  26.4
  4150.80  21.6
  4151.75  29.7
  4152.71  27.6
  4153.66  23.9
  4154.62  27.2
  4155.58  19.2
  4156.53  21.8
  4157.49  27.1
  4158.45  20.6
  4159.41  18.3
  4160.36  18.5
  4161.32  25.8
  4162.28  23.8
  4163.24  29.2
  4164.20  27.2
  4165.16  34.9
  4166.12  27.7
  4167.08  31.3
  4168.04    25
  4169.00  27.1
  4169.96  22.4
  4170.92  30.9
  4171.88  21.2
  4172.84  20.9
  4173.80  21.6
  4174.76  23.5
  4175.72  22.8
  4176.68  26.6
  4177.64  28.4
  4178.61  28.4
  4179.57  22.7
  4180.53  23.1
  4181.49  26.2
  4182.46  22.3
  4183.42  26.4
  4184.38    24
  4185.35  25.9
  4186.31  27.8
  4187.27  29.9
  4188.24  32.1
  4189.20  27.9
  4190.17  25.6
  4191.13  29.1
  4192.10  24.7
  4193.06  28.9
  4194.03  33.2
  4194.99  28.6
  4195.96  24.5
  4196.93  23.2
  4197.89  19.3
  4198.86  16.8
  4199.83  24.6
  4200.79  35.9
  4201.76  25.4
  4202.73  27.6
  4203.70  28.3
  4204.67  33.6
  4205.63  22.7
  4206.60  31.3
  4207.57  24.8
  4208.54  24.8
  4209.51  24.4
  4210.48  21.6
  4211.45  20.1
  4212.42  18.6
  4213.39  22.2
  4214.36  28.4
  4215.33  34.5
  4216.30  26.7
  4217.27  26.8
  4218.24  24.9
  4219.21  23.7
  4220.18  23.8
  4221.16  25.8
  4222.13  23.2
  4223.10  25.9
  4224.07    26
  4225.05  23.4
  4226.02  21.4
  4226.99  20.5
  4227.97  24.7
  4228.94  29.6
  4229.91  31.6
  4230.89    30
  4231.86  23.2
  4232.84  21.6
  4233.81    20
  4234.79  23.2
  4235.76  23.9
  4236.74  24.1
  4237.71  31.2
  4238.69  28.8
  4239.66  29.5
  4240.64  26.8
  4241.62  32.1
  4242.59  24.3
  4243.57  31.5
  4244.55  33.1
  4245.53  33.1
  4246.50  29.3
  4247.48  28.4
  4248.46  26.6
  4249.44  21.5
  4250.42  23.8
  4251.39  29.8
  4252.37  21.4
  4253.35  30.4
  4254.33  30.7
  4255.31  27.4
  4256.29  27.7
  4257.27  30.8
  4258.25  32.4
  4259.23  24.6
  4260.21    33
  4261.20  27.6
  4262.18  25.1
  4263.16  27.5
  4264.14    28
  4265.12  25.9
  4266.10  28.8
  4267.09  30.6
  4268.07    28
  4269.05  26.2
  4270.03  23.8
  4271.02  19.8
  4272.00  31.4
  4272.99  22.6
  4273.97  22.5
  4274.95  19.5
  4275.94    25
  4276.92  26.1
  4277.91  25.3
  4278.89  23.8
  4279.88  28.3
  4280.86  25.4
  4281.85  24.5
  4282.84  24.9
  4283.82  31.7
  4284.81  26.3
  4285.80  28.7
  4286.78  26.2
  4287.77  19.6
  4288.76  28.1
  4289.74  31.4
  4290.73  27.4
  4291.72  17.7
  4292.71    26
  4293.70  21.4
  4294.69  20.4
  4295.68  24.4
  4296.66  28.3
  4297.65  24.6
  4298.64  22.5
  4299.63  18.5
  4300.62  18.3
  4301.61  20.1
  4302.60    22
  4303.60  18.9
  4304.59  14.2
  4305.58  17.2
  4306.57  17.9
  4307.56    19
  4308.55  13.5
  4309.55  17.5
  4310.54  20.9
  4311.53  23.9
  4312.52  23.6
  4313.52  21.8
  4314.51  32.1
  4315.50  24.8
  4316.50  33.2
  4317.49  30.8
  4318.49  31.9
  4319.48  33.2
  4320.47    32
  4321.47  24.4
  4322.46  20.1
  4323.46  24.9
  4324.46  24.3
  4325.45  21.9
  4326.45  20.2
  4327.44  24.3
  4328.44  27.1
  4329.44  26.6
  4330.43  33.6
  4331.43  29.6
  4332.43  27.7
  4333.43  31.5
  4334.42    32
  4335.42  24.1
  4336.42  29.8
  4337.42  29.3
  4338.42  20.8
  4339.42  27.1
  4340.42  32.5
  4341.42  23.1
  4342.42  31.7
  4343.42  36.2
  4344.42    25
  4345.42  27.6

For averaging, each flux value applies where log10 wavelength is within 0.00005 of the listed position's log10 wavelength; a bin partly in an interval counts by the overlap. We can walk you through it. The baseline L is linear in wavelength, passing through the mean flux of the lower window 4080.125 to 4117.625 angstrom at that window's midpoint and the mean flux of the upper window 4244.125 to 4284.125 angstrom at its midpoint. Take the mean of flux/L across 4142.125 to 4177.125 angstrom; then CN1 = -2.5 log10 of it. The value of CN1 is 0.06 mag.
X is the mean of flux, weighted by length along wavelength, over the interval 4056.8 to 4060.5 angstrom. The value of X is 24.7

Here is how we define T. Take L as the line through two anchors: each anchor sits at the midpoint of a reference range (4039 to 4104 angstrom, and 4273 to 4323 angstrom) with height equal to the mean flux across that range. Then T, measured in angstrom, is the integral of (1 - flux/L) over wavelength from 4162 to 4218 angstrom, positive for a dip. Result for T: -3.95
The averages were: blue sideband 24.9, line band 26.2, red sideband 24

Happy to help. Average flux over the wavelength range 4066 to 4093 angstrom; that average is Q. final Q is 26.7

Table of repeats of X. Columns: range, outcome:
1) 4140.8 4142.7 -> 22.2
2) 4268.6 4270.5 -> 25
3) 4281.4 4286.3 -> 27.3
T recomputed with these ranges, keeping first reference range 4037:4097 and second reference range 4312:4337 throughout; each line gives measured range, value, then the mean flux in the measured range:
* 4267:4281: 1.01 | 25.1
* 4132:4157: 0.65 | 25.3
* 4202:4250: 0.77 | 26.2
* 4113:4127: 1.08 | 23.7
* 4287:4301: 1.86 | 23.6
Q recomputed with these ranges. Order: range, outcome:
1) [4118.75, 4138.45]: 25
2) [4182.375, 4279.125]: 26.4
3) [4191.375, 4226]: 25.6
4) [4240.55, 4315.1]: 25.2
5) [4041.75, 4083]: 24.2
